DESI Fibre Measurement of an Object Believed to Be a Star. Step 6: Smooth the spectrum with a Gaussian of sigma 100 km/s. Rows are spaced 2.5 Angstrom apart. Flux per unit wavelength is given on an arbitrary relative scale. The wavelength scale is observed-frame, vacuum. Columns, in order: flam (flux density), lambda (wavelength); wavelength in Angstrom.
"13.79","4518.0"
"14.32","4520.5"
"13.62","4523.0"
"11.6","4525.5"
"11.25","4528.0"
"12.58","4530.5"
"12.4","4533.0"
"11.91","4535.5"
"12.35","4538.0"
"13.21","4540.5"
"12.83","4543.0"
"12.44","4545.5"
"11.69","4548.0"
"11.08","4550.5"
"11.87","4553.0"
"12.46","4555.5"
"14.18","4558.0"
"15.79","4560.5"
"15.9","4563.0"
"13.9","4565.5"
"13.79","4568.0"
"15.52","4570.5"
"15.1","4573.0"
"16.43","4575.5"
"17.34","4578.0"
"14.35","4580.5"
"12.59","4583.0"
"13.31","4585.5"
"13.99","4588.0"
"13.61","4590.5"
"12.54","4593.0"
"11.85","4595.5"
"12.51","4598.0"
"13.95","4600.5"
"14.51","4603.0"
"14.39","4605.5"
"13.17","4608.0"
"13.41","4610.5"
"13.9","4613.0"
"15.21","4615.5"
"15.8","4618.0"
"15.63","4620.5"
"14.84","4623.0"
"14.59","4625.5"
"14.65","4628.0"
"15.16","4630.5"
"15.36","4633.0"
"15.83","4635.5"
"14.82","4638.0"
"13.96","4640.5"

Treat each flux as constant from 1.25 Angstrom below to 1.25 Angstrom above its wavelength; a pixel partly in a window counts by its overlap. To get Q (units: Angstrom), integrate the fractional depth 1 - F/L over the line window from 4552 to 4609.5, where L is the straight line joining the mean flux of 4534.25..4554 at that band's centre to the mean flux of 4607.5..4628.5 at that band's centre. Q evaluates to -3.0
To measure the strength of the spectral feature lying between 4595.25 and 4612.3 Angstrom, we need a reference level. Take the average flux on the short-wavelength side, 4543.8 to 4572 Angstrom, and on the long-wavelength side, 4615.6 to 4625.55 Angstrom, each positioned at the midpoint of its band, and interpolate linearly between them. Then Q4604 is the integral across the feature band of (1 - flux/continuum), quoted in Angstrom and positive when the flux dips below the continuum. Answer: 1.5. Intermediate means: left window 13.5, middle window 13.5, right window 15.3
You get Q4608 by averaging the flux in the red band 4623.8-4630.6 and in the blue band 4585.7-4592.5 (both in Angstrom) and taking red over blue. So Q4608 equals 1.1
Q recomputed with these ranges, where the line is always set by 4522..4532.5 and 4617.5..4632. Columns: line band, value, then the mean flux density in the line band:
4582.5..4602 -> 1.4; 13.1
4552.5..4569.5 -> -1.1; 14.1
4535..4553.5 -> 0.8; 12.2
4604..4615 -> 0.6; 13.8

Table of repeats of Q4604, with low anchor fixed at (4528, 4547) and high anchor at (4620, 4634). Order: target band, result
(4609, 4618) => 0.2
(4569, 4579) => -1.9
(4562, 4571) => -1.0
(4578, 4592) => -0.1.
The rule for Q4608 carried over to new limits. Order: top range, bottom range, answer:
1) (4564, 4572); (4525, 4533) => 1.21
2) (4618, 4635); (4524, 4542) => 1.24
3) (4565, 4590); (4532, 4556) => 1.20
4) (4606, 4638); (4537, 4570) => 1.12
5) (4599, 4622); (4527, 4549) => 1.17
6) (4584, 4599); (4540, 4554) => 1.07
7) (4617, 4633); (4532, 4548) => 1.21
